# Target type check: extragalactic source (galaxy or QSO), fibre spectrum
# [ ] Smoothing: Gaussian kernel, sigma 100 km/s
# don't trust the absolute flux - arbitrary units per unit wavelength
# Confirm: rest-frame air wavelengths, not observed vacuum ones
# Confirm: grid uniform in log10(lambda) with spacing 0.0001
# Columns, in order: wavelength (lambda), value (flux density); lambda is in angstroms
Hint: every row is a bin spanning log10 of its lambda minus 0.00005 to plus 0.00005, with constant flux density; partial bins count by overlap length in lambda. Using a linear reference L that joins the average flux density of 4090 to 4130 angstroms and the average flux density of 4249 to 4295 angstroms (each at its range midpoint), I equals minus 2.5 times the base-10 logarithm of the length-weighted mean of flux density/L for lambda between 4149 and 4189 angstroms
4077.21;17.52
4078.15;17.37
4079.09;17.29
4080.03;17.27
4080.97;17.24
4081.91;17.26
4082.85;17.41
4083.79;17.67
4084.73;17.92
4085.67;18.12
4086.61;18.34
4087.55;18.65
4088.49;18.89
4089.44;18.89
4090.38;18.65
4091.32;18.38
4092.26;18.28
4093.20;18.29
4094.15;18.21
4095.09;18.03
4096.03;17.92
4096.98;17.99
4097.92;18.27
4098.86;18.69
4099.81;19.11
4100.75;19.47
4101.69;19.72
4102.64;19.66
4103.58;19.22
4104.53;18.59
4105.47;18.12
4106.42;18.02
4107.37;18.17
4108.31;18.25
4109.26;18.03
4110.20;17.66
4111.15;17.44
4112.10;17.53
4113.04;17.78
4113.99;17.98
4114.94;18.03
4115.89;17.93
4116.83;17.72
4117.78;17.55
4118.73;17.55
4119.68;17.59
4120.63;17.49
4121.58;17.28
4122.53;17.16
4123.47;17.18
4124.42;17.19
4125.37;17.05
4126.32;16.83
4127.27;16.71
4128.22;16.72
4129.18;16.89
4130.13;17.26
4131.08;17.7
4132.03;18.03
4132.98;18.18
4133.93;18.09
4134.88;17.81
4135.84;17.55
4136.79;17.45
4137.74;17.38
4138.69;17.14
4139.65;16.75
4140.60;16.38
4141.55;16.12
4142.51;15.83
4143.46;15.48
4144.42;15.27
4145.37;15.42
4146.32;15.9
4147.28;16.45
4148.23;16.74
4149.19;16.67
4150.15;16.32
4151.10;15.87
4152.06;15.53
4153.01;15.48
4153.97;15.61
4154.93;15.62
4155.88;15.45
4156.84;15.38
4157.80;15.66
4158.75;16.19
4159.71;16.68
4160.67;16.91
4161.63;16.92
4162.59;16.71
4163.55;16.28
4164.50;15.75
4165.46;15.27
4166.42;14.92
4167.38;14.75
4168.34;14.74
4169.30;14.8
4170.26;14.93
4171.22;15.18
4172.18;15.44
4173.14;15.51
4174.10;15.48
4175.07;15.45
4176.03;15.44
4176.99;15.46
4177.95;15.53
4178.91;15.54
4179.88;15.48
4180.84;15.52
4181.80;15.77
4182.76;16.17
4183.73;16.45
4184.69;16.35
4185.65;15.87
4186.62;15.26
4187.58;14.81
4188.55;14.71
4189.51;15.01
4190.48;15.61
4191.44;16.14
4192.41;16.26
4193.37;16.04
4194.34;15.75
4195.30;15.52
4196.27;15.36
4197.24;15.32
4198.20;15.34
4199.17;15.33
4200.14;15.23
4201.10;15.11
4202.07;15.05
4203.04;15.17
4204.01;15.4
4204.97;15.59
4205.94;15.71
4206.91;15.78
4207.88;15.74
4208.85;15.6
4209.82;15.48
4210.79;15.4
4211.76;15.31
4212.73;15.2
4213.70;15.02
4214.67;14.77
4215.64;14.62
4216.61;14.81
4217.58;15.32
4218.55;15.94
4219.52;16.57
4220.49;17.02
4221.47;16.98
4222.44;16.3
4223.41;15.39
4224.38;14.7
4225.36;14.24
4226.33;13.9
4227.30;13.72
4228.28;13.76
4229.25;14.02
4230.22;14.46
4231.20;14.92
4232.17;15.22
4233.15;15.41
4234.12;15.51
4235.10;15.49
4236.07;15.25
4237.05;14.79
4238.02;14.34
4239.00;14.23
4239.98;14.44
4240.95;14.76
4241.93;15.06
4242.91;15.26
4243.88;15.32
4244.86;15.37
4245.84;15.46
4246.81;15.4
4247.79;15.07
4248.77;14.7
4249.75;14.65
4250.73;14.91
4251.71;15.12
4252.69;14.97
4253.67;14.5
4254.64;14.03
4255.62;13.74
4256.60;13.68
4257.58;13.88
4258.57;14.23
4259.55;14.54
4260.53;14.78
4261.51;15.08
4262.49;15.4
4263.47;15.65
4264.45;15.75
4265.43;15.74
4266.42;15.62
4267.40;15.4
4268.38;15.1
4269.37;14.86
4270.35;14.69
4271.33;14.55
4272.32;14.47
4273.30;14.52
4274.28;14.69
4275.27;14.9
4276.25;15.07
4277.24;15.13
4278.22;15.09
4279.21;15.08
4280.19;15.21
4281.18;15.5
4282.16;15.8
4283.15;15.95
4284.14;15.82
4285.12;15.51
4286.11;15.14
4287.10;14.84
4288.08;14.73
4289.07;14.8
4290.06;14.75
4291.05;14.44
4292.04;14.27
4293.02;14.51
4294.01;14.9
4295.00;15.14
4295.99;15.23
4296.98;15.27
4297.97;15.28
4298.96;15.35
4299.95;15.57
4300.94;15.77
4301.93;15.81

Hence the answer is 0.08 mag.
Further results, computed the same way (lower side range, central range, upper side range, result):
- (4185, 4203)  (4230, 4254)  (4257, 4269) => 0.01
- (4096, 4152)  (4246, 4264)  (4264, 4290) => 0.06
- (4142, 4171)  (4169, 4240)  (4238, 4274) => 0.00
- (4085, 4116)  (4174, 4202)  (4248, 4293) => 0.07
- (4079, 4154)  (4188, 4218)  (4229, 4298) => 0.04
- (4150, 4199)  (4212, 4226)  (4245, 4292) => -0.01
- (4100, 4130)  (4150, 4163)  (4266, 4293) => 0.07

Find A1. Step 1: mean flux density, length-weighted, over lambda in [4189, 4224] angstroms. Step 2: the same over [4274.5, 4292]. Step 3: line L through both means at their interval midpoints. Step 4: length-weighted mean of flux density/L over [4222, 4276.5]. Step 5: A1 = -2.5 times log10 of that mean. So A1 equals 0.03 mag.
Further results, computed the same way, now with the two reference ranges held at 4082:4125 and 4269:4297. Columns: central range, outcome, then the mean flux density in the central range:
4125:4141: 0.02 mag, 17.3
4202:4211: 0.06 mag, 15.5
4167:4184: 0.10 mag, 15.4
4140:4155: 0.09 mag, 15.9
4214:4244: 0.06 mag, 15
